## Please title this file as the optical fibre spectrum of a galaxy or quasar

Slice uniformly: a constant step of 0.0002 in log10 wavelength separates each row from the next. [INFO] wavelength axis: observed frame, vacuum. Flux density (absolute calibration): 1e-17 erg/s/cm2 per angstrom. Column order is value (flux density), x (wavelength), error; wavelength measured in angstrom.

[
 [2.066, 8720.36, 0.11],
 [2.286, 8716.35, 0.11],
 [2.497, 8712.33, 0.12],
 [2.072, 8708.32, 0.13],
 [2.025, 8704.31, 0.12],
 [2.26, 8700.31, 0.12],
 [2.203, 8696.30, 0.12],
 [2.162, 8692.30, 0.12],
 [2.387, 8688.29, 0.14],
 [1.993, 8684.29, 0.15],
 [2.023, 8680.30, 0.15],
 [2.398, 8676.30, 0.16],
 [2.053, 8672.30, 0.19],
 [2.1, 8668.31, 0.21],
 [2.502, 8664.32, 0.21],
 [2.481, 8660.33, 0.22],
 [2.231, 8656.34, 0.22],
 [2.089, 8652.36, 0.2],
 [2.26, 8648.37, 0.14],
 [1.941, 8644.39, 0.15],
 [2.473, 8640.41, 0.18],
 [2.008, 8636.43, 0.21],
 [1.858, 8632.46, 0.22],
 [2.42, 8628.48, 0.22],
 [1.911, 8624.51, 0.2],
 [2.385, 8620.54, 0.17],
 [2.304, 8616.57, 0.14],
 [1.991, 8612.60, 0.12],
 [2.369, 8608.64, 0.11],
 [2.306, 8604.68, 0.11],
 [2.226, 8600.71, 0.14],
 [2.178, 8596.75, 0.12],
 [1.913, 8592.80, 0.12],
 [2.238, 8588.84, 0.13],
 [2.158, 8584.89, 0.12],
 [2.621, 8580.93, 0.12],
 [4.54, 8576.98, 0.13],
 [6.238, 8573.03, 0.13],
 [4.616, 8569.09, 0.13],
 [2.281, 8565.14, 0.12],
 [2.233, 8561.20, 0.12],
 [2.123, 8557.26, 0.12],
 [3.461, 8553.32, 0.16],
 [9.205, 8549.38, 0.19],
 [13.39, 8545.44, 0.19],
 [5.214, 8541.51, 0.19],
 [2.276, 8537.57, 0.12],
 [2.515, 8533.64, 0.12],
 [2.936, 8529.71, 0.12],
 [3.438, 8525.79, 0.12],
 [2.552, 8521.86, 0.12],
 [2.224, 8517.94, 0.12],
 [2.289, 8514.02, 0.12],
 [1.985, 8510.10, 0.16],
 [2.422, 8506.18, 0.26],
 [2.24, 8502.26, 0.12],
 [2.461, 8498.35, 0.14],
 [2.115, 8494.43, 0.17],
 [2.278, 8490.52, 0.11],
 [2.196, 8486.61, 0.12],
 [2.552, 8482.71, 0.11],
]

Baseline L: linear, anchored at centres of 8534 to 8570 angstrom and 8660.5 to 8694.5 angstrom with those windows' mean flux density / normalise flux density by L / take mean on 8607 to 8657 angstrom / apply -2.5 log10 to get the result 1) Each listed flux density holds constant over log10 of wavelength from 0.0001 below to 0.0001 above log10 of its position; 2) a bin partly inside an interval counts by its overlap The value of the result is 0.41 mag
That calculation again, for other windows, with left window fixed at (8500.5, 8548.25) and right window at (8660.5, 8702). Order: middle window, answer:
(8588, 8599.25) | 0.41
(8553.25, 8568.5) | 0.28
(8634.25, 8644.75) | 0.21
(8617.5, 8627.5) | 0.26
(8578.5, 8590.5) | 0.29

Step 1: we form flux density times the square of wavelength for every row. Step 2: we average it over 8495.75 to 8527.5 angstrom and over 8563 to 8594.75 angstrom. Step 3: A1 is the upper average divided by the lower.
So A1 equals 1.38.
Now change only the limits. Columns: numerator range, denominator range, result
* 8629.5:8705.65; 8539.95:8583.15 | 0.44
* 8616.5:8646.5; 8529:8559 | 0.42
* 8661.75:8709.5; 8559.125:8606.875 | 0.76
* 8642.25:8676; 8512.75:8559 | 0.52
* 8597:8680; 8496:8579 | 0.59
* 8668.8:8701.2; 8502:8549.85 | 0.57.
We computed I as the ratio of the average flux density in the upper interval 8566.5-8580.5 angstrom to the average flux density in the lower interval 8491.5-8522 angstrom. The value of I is 2.08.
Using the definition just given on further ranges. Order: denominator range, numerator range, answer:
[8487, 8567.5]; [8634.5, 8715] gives 0.64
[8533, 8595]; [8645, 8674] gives 0.53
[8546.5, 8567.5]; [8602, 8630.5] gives 0.52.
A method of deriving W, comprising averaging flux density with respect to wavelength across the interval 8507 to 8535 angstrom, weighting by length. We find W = 2.56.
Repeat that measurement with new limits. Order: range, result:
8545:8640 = 3.19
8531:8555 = 5.95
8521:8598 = 3.94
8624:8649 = 2.13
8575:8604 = 2.54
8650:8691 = 2.22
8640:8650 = 2.18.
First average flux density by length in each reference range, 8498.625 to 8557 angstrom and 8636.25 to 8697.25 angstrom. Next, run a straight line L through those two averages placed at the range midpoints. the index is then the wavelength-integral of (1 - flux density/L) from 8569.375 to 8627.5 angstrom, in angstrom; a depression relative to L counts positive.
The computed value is 7.0 angstrom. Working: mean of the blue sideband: 3.91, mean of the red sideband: 2.21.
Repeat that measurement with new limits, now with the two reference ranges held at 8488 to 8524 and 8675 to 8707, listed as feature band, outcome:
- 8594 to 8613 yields 0.1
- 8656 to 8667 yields -1.1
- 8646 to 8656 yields 0.1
